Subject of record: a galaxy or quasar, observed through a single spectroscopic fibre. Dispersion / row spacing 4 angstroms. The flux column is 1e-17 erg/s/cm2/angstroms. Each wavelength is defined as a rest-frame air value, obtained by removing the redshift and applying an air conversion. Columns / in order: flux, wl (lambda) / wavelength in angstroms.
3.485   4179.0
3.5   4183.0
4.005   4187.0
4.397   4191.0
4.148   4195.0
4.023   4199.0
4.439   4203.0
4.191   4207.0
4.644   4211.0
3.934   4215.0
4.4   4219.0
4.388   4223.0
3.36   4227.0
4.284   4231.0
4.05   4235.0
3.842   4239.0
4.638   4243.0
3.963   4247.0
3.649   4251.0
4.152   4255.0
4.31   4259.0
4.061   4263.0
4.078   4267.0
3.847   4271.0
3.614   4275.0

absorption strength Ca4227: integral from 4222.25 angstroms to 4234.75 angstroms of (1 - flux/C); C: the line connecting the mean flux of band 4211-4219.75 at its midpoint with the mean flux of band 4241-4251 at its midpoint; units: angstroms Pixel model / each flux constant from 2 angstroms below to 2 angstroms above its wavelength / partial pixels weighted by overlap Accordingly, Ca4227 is 0.7 angstroms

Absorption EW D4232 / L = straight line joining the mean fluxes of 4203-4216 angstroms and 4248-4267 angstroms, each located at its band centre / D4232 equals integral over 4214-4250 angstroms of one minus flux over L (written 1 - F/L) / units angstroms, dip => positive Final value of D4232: 0.83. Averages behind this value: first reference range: 4.31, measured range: 4.09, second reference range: 4.04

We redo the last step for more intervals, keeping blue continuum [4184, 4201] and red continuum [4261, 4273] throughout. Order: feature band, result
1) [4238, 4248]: -0.4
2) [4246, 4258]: 0.2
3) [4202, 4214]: -0.9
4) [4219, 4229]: 0.2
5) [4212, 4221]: -0.3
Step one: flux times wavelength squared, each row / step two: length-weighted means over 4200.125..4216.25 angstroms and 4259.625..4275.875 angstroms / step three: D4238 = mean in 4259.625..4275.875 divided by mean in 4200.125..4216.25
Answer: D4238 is 0.9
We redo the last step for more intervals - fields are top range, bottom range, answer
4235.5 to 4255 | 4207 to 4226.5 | 0.96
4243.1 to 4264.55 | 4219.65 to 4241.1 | 1.03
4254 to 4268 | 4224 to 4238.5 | 1.07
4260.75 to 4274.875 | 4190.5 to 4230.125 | 0.97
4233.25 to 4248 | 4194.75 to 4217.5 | 0.99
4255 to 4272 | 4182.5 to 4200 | 1.04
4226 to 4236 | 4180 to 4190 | 1.06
